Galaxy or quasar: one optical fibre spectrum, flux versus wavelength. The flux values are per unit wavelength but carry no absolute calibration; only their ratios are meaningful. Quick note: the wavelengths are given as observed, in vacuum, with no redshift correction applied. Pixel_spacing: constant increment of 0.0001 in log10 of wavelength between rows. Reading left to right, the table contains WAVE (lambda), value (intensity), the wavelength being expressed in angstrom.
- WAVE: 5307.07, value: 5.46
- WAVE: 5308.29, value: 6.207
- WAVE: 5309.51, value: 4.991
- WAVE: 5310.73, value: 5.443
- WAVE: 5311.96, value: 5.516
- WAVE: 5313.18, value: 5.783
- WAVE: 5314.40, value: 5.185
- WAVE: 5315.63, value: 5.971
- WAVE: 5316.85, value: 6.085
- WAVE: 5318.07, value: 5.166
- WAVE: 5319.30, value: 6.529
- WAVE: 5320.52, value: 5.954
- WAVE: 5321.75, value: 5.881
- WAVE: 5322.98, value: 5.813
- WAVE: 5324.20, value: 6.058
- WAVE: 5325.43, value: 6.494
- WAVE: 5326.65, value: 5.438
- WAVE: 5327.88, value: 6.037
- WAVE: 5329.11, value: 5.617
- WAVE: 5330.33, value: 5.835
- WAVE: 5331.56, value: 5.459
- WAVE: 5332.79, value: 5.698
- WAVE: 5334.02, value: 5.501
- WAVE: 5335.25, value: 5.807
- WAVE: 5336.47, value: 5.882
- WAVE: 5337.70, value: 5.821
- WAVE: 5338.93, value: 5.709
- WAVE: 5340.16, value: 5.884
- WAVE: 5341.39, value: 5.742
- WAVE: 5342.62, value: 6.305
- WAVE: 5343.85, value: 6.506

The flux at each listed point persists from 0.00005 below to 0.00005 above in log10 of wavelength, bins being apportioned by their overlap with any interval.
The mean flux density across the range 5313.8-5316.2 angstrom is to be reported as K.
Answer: 5.56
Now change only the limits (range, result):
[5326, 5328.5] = 5.75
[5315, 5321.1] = 5.94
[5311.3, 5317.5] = 5.7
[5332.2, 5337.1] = 5.73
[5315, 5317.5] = 6.02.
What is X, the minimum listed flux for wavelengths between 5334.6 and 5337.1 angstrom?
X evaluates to 5.807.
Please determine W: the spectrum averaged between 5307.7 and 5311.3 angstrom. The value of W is 5.55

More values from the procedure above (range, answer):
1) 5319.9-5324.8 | 5.93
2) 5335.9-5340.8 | 5.82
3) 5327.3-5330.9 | 5.83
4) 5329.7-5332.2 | 5.65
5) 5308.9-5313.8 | 5.44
